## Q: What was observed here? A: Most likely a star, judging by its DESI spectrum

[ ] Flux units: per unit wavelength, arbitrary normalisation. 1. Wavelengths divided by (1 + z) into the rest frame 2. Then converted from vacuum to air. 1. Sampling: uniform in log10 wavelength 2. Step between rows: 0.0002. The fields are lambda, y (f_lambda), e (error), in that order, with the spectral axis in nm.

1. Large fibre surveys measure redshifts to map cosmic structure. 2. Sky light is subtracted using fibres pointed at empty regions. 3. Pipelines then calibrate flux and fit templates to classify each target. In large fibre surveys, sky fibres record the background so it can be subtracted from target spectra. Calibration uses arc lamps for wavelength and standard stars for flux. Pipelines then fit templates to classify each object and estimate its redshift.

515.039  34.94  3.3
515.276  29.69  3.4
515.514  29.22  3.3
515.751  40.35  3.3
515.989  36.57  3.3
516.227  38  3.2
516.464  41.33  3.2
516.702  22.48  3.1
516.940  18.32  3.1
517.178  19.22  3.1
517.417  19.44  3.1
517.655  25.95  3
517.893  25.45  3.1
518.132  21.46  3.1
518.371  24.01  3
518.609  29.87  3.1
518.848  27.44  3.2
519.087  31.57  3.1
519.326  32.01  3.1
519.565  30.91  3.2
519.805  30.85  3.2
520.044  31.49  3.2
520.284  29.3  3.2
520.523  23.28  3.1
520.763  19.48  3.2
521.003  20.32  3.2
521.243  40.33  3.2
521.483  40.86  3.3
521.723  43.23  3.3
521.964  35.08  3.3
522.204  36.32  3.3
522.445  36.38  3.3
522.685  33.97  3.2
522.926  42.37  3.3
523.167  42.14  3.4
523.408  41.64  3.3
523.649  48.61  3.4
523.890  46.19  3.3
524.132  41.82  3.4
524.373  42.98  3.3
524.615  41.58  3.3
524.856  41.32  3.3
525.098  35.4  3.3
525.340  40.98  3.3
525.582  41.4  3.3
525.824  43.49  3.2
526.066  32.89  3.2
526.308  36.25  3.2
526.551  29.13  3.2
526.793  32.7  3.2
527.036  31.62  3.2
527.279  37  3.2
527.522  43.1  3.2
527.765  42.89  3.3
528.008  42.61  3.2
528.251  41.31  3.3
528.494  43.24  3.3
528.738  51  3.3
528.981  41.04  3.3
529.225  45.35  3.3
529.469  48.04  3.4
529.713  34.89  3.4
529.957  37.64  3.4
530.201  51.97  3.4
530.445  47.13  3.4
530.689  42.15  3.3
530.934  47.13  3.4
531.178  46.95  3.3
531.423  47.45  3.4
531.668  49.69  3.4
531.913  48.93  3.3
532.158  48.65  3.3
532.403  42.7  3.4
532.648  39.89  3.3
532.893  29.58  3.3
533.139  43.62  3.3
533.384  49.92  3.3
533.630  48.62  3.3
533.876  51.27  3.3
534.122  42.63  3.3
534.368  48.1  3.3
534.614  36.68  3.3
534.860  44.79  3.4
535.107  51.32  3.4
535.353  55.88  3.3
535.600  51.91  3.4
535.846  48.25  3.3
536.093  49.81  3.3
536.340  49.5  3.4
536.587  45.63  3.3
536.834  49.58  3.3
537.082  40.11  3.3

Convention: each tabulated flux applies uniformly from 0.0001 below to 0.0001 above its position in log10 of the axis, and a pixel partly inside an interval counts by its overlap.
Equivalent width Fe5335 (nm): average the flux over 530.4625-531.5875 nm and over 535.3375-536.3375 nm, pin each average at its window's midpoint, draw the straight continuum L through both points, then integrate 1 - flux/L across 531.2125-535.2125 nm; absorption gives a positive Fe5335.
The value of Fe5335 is 0.25 nm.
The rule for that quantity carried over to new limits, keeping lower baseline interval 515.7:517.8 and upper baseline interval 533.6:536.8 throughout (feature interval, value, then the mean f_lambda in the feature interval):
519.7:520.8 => 0.17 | 27.4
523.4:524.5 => -0.25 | 44.5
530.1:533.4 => -0.06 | 45.2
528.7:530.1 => -0.02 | 42.6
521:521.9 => -0.12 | 38.2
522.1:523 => -0.06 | 37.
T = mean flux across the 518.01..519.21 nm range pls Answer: 26.9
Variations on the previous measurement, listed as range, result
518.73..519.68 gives 30.5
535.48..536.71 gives 49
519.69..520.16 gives 31.2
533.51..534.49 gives 47.6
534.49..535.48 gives 47.2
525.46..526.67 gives 36.6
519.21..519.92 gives 31.2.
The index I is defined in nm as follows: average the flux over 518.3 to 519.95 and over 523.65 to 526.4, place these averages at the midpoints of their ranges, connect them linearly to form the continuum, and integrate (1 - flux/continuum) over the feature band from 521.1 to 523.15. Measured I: -0.19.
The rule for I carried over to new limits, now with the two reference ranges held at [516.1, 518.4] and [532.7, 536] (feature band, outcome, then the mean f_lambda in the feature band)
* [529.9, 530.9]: -0.09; 45.4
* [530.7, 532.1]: -0.16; 47.6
